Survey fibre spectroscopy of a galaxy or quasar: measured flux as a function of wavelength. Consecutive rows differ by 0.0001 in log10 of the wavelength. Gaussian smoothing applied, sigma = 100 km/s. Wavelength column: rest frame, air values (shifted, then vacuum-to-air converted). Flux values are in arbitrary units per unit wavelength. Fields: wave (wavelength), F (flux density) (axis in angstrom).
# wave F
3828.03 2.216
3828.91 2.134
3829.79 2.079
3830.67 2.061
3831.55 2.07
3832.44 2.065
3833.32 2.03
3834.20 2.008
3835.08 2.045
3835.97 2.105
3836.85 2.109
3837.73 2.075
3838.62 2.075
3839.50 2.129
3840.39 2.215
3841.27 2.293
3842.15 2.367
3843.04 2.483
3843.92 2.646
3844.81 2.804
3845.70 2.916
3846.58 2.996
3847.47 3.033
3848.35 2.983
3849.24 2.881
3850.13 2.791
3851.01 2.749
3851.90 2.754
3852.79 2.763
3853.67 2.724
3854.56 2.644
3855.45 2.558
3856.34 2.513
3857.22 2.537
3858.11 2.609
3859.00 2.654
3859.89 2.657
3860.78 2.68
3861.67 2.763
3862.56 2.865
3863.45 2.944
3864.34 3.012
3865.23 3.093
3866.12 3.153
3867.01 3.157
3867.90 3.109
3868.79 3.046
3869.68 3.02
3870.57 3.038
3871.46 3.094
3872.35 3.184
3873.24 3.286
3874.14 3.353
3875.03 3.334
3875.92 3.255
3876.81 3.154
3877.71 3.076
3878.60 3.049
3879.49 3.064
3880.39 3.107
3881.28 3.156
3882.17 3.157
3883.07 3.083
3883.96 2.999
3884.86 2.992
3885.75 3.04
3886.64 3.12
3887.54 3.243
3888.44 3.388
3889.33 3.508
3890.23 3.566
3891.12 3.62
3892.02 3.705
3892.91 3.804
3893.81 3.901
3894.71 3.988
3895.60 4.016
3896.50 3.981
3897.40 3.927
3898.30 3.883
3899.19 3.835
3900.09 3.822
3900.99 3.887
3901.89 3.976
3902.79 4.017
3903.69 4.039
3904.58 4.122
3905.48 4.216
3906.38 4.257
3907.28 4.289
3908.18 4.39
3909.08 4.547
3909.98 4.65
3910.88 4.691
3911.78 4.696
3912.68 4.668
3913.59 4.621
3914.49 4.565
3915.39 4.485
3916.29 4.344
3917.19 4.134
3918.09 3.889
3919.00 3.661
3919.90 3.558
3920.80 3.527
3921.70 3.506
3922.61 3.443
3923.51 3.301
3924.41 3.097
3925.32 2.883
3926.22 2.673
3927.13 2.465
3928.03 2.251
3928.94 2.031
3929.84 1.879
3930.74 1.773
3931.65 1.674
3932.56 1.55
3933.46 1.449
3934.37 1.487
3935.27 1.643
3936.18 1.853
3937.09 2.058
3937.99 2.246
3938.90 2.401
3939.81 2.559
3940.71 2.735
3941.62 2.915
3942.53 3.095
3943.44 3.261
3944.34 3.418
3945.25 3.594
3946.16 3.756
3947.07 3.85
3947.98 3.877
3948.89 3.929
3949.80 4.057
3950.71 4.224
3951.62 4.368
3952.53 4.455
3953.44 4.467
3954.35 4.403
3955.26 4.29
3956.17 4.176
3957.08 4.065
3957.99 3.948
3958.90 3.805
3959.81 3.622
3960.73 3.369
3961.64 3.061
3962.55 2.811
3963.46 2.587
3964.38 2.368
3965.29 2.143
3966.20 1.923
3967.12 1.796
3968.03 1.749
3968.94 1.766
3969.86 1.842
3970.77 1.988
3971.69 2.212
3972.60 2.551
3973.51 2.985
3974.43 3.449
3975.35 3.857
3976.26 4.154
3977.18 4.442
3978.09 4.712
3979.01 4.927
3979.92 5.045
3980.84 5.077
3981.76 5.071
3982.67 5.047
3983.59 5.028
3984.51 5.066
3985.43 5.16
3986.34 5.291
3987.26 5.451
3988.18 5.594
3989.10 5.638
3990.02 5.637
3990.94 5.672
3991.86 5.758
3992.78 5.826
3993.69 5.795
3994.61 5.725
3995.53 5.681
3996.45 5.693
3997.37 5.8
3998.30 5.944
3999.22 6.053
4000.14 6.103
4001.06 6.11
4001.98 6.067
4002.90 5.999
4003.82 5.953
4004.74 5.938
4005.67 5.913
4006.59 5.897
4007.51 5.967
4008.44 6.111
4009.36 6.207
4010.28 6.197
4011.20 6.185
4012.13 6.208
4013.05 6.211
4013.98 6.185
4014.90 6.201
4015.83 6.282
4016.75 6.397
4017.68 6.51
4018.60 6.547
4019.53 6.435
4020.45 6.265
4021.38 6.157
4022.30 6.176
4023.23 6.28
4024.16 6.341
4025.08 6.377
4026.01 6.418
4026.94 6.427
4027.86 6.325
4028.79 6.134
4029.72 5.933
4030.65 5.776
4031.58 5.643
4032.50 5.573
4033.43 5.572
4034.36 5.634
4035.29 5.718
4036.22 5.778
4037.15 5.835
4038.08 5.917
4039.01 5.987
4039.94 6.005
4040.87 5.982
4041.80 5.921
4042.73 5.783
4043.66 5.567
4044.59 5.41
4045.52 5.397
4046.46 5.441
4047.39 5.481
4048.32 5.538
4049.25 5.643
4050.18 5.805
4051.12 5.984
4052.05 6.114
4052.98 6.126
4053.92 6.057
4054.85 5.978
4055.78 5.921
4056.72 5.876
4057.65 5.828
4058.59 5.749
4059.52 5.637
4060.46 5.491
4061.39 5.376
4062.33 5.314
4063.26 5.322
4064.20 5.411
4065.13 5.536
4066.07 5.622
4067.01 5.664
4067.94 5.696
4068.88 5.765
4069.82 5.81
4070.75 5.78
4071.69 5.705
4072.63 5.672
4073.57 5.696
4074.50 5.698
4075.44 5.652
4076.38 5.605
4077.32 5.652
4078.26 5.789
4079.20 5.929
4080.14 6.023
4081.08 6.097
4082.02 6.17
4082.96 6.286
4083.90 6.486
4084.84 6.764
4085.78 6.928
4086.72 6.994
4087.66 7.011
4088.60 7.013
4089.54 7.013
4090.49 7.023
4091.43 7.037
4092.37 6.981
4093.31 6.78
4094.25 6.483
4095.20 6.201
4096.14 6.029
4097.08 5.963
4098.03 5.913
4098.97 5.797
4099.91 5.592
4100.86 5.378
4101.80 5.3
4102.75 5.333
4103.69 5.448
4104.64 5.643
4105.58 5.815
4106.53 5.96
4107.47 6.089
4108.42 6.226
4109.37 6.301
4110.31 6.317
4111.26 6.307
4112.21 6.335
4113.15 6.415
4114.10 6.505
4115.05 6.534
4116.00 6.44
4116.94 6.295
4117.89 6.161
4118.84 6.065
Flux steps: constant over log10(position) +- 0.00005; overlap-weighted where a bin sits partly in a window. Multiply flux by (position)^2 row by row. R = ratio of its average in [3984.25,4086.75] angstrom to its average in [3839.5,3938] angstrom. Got 2.0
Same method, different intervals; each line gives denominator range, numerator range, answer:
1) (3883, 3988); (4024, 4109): 1.80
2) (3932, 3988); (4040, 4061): 1.76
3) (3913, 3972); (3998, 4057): 2.04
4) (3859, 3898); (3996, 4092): 2.01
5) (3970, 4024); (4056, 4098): 1.16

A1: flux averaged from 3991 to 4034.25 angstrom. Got 6.07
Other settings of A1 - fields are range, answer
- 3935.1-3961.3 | 3.48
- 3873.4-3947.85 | 3.36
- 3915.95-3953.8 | 3.02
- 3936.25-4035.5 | 4.75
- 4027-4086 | 5.81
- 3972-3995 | 4.9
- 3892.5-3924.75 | 4.05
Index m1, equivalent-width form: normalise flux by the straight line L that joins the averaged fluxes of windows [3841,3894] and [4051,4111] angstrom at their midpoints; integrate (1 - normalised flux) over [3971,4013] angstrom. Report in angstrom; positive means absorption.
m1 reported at -4.7 angstrom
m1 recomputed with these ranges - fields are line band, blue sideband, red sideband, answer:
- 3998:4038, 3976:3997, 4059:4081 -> -4.87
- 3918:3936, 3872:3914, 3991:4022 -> 7.54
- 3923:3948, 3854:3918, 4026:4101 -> 9.88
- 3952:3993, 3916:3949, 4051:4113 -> -2.63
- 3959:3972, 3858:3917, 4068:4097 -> 6.22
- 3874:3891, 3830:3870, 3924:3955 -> -3.05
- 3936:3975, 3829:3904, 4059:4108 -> 9.96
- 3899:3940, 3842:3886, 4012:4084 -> 4.74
